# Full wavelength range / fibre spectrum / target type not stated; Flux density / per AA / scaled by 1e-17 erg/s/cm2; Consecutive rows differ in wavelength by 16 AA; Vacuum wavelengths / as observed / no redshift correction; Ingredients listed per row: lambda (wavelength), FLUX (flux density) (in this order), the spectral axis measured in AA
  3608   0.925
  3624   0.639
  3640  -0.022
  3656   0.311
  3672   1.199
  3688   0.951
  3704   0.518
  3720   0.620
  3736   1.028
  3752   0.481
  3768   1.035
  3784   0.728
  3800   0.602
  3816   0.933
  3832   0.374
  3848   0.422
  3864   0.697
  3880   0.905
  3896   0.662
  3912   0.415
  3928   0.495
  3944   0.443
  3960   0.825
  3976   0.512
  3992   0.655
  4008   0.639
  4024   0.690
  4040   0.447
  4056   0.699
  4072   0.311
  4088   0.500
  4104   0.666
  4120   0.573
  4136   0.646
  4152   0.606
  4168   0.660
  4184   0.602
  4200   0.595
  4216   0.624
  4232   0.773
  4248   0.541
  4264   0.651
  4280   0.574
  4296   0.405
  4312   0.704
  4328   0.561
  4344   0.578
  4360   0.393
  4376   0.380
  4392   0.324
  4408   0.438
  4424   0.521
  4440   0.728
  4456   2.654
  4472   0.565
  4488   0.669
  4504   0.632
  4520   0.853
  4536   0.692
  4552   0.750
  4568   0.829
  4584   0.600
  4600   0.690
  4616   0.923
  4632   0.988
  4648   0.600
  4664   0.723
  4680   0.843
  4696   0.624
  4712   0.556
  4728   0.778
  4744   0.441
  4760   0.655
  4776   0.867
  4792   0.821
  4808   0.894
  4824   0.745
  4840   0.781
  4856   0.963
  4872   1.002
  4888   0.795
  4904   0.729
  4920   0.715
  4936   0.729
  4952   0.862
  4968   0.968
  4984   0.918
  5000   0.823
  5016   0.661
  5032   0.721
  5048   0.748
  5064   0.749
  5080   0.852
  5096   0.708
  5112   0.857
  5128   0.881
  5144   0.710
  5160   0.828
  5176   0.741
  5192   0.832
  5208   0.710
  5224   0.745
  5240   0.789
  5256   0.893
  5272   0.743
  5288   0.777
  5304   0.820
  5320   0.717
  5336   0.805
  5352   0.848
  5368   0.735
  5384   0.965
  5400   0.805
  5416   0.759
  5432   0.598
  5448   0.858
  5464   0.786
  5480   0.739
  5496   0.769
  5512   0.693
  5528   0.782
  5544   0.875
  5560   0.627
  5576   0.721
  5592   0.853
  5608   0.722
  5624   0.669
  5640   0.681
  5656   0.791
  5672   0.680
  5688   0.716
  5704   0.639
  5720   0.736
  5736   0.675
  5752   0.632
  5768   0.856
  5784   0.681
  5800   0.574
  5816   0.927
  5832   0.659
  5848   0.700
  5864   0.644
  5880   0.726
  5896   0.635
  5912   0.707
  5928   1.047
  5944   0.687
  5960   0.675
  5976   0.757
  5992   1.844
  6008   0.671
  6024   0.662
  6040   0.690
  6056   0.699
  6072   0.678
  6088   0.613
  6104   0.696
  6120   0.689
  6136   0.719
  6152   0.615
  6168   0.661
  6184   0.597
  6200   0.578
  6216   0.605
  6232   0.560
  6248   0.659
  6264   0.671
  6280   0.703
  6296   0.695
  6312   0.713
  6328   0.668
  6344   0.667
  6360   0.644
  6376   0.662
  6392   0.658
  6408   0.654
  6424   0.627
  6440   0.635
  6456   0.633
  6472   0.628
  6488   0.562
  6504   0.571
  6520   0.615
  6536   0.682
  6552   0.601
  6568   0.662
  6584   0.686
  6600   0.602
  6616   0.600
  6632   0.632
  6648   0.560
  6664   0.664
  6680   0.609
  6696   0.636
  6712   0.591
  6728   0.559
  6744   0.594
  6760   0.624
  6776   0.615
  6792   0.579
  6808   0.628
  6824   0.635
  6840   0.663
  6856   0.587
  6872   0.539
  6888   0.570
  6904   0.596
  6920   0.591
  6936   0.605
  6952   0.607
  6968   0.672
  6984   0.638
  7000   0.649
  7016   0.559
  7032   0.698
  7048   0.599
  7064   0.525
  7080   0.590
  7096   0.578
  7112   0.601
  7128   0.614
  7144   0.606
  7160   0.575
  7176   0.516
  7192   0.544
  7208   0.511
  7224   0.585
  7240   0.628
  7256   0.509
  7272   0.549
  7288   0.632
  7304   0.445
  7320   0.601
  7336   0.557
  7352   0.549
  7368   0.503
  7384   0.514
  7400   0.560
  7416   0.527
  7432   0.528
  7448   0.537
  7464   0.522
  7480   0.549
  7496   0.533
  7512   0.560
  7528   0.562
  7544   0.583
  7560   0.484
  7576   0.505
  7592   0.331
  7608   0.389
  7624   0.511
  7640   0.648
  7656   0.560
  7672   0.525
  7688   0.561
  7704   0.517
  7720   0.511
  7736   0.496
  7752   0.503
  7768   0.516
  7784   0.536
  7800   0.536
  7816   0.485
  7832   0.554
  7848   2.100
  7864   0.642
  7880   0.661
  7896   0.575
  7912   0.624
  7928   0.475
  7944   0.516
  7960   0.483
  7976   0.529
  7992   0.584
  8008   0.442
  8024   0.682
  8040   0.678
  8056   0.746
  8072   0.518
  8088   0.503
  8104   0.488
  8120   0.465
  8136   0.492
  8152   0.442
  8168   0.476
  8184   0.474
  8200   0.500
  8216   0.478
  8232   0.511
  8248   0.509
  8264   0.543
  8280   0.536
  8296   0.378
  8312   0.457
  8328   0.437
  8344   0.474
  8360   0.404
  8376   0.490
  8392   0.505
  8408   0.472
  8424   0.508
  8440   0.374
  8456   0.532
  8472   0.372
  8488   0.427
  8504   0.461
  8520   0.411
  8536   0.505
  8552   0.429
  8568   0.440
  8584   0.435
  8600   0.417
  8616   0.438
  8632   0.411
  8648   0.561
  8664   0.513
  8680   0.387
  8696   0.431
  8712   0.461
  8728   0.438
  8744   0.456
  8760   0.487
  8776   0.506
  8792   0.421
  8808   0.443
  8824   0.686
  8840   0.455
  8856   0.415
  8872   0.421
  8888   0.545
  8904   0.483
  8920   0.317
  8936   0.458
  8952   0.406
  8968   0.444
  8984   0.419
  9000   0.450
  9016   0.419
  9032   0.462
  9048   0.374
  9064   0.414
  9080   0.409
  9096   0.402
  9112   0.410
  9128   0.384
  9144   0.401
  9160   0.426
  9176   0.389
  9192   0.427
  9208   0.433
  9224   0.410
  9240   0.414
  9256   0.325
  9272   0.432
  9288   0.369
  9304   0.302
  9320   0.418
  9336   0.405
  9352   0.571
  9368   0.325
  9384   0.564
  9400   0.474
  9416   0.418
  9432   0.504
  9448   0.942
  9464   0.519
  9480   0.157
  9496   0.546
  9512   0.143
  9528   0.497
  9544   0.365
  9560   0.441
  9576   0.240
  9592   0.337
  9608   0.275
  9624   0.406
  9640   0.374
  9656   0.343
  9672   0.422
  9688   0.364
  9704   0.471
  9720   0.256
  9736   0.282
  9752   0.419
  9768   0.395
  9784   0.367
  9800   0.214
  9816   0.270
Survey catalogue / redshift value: 0.20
